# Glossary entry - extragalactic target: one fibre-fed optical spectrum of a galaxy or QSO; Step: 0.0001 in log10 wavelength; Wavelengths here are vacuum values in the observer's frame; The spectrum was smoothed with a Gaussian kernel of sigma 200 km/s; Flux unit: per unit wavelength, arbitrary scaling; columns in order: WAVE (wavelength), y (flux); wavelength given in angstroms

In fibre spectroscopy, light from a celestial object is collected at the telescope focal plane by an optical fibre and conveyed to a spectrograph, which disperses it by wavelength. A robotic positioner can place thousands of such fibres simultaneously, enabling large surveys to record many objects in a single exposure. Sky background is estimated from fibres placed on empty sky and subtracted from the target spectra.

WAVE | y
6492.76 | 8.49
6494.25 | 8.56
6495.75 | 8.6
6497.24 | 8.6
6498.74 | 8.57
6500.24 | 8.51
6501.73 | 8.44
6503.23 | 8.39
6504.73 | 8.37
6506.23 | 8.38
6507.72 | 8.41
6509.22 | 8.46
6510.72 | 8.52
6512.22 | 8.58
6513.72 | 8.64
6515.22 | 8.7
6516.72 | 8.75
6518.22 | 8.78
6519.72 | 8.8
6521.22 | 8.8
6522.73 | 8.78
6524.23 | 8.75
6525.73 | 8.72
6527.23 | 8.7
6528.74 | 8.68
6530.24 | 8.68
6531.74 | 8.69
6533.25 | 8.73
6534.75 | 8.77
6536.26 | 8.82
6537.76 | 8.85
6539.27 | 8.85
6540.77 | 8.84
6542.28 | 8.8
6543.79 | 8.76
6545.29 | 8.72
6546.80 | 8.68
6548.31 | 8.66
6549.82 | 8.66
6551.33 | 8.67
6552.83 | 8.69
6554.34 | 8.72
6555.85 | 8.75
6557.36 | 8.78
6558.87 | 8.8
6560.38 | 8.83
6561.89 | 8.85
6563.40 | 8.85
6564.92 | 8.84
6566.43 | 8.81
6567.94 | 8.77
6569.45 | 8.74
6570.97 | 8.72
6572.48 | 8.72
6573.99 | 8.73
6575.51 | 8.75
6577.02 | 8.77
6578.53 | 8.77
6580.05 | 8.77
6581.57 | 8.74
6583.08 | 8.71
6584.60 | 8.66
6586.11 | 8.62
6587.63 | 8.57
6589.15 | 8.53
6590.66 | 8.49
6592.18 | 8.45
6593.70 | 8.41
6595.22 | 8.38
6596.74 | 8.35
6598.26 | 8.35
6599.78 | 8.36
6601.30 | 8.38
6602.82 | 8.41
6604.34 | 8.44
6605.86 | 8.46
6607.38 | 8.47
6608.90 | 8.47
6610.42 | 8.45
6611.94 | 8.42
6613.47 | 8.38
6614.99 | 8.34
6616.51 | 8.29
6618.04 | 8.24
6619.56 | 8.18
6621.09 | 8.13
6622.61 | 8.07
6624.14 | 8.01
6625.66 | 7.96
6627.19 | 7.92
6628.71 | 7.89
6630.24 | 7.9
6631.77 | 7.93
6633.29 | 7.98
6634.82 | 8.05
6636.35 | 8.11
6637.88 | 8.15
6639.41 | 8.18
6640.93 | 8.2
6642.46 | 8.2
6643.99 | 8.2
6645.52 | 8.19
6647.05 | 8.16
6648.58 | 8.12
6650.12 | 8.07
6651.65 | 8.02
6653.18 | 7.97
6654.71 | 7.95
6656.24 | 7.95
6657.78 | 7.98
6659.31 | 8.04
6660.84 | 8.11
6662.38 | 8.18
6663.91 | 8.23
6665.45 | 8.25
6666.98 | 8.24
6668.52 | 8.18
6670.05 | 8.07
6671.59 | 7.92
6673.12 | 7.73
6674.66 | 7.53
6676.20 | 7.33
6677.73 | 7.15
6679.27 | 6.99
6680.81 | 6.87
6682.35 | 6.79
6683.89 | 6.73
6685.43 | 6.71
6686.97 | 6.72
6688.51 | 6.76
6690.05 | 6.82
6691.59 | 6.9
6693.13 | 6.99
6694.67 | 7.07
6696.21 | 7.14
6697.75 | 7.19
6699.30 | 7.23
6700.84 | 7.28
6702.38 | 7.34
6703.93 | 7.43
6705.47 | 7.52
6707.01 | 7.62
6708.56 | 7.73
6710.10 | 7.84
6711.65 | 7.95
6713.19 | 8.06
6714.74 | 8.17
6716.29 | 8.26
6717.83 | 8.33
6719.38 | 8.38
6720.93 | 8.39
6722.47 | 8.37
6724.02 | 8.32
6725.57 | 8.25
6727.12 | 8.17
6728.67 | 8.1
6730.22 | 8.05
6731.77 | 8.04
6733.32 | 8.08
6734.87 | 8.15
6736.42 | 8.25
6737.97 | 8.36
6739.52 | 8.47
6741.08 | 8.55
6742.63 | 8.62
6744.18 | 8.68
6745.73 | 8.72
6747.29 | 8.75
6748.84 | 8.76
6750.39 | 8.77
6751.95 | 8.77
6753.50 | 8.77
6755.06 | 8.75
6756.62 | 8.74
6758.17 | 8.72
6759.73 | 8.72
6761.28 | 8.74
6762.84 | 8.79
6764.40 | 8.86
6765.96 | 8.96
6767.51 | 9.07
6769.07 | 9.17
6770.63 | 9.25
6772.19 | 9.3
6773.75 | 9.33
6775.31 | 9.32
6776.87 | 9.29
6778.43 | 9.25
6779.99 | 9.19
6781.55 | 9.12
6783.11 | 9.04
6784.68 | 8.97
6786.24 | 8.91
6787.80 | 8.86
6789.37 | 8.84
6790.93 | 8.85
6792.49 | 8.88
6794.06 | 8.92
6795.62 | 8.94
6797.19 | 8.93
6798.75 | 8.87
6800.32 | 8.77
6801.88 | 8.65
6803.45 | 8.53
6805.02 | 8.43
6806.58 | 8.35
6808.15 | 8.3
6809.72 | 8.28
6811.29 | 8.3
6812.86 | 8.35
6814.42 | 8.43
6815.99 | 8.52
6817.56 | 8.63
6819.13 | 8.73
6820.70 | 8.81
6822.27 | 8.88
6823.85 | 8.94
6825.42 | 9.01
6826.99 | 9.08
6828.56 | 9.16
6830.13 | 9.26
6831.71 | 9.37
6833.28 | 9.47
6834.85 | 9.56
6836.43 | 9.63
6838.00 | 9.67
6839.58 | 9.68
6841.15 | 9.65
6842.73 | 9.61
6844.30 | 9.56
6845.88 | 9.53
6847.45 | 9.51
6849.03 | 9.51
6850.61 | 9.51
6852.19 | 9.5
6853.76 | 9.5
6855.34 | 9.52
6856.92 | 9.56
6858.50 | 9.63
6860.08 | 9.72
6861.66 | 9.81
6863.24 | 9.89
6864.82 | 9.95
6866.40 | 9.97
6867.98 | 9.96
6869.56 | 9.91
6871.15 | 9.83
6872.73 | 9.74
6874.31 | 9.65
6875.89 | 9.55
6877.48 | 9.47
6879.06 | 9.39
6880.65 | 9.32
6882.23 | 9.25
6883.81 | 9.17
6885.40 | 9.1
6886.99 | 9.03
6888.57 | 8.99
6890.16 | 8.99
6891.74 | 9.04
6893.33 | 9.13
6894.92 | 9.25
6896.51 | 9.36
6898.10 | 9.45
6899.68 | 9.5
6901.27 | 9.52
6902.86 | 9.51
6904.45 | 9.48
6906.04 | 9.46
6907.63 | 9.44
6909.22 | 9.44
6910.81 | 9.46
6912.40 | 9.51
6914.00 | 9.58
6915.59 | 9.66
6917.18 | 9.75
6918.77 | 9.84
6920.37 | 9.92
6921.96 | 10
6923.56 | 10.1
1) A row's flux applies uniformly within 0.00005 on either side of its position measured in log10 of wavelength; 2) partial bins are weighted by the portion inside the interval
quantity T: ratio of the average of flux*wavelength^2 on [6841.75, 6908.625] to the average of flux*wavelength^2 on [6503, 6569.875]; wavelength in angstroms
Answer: 1.21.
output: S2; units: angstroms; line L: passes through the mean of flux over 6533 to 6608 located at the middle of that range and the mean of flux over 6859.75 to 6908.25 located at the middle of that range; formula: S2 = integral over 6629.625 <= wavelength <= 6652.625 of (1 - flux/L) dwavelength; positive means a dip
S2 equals 1.9 angstroms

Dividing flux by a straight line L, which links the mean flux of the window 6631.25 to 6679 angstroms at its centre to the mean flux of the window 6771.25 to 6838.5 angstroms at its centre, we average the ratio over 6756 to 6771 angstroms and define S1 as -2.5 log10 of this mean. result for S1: -0.03 mag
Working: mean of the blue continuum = 8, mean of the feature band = 8.9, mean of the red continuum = 8.93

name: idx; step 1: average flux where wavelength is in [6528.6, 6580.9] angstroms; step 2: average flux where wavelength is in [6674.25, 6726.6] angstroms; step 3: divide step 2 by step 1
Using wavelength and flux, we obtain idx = 0.85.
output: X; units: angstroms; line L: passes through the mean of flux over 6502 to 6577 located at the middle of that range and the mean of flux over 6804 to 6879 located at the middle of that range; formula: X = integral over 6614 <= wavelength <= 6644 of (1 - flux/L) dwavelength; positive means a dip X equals 2.7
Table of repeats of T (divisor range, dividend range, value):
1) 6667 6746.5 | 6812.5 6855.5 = 1.24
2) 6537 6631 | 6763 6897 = 1.16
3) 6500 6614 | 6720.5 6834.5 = 1.08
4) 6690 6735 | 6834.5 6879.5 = 1.29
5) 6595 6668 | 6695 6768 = 1.04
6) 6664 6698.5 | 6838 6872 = 1.40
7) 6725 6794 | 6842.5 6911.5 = 1.12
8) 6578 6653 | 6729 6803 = 1.11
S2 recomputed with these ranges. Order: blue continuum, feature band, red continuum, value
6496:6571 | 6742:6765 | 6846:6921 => 1.2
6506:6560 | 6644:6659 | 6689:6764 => 0.5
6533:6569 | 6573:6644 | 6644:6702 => -1.3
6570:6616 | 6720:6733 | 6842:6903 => 1.1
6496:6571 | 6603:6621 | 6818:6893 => 1.0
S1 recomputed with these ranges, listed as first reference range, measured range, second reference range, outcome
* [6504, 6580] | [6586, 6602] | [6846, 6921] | 0.05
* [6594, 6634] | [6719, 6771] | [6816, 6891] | 0.04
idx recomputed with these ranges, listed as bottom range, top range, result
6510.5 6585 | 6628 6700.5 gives 0.88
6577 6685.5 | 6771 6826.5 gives 1.09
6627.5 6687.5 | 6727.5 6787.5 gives 1.12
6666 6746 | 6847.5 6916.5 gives 1.23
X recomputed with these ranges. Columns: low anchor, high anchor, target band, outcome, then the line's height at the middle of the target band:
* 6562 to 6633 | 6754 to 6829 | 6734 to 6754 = 0.4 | 8.75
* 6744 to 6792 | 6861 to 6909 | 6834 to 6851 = -0.6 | 9.28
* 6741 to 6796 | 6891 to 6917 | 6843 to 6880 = -1.5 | 9.27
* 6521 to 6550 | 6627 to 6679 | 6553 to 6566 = -0.3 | 8.59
